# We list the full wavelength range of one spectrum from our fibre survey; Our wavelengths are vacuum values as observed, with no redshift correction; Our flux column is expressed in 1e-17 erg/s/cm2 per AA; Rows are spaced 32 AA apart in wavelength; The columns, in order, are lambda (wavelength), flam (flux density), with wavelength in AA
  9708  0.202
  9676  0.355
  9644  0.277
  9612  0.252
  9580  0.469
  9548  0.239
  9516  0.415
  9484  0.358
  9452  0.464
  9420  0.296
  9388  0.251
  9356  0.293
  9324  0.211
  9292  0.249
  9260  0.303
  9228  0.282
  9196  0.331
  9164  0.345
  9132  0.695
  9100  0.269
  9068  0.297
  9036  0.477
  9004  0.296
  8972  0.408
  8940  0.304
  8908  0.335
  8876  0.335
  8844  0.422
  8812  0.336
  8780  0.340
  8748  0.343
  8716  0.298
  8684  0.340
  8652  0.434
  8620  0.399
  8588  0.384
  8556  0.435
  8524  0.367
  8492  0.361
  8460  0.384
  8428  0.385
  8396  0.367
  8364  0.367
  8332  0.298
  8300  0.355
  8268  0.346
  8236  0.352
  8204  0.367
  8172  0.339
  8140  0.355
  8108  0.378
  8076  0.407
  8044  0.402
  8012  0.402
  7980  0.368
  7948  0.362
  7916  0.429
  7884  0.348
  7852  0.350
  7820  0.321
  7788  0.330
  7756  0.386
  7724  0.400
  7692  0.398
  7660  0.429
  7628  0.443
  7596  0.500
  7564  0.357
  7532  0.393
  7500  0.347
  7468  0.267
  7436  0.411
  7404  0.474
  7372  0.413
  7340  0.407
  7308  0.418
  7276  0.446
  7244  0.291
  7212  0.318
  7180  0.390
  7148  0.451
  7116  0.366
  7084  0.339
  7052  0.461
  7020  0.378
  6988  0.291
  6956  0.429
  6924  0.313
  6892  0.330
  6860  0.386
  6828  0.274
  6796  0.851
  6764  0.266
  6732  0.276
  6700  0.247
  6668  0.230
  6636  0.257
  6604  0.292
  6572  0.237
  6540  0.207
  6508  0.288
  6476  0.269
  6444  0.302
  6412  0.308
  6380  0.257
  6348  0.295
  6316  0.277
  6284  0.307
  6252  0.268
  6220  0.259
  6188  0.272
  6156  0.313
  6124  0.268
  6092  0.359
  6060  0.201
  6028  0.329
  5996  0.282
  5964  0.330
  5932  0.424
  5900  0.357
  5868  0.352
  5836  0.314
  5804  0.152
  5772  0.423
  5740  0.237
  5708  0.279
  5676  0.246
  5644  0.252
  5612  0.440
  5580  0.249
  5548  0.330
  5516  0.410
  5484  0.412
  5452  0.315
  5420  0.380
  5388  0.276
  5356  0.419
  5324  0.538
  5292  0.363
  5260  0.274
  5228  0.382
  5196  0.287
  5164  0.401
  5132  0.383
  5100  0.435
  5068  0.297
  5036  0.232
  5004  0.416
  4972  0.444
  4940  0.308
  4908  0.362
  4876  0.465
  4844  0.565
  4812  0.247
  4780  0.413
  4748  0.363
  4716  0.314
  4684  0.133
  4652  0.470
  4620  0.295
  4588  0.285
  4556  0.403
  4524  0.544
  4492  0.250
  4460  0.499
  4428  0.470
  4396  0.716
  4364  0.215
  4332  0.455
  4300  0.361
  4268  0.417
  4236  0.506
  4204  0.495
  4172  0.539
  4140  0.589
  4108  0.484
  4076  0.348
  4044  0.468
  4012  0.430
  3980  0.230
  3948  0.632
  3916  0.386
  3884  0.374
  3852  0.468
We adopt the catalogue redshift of 0.82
